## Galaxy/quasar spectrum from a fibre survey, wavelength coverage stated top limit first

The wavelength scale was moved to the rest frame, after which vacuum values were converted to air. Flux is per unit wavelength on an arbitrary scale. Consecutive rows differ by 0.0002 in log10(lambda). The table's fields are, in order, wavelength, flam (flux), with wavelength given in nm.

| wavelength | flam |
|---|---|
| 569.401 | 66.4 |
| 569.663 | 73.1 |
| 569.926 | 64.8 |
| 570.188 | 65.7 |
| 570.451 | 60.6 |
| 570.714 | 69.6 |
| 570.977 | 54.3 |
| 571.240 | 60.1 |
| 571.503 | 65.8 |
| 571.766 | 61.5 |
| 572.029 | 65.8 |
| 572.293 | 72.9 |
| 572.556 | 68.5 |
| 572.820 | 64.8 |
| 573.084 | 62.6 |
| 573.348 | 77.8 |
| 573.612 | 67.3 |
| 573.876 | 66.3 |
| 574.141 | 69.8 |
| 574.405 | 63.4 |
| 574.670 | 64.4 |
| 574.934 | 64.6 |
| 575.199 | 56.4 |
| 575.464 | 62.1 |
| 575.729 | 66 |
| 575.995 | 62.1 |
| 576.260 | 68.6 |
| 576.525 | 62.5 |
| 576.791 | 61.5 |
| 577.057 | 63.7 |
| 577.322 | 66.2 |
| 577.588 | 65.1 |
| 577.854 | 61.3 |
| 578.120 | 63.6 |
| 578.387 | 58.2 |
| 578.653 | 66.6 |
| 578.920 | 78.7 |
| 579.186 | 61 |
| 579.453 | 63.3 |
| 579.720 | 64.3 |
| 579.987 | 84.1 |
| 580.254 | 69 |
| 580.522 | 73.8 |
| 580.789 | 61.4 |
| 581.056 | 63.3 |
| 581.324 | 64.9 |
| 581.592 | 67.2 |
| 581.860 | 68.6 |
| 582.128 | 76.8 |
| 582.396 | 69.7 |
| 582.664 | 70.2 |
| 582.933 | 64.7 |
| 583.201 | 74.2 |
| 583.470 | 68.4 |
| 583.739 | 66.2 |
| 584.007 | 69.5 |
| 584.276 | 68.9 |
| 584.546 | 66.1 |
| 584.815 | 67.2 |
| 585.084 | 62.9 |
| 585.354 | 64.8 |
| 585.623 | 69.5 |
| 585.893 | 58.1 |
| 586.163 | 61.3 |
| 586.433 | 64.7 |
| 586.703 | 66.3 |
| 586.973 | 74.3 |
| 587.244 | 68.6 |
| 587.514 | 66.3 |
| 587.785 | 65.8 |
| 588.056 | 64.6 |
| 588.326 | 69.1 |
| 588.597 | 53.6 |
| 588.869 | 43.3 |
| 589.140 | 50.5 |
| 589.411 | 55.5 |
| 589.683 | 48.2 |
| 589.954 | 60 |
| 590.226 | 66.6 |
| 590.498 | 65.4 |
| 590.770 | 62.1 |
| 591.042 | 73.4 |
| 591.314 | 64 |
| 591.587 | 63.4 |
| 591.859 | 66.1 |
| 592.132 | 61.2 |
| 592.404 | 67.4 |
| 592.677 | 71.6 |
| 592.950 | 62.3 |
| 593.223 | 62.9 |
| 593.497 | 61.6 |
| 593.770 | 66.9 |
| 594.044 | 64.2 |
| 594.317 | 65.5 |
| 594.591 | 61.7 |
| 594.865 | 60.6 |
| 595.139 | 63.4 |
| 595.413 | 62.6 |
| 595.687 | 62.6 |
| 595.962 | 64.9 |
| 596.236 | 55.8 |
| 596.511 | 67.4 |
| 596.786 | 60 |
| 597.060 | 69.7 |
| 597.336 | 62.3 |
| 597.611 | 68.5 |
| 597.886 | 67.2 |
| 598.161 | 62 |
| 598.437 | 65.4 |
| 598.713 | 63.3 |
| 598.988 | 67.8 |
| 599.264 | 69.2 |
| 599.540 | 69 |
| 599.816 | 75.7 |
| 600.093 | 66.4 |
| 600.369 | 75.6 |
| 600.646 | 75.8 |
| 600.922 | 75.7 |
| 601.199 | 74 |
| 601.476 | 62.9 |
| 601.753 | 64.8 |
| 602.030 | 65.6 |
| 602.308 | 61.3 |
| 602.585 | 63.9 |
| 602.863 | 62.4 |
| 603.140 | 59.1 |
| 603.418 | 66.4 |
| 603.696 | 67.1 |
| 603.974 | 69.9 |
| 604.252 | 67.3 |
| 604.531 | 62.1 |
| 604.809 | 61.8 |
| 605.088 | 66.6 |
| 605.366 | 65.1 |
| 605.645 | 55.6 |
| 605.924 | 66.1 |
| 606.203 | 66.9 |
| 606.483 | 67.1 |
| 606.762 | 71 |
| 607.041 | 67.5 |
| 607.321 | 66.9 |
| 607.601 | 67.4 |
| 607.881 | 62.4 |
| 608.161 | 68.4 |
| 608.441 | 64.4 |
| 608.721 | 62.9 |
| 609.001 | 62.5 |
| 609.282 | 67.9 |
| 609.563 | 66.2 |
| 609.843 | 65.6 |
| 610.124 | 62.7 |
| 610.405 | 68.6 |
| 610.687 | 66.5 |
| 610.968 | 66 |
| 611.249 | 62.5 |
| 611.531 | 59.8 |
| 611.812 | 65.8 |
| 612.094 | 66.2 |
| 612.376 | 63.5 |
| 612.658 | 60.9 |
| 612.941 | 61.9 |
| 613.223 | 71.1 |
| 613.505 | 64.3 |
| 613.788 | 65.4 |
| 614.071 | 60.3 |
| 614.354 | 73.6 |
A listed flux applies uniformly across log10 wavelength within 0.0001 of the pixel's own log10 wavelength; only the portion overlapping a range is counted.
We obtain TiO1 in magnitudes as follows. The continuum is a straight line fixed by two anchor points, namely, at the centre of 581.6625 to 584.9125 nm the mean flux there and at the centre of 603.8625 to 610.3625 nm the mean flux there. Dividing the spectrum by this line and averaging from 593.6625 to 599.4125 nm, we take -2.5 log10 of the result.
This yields 0.05 mag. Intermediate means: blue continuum 69.2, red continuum 65.4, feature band 64.3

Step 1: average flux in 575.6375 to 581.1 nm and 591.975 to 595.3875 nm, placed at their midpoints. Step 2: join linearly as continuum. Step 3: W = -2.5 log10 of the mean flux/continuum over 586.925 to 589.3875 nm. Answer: 0.06 mag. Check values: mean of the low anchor 66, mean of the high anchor 64.1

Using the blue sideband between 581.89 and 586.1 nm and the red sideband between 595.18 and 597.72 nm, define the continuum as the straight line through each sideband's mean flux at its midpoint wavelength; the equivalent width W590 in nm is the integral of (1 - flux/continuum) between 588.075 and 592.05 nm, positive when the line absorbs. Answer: 0.33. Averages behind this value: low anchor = 67.7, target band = 60.2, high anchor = 63.7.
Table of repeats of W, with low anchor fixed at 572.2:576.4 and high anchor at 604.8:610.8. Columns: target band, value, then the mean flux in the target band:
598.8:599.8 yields -0.06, 69.3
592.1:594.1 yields 0.01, 65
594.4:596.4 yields 0.07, 61.8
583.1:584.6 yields -0.05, 68.9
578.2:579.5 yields 0.01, 65.6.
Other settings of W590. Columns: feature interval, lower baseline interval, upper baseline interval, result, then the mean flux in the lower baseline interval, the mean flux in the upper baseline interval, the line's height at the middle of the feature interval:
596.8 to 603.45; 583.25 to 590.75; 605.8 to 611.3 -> -0.223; 63.3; 66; 64.9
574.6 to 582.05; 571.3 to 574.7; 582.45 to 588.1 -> 0.150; 66.9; 66.9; 66.9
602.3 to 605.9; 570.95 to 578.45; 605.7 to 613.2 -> 0.070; 64.6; 65.3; 65.2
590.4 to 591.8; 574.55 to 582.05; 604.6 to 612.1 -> -0.007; 65.5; 65.2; 65.4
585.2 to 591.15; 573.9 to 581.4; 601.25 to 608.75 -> 0.269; 65.4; 65.1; 65.3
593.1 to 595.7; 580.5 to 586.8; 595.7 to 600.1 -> 0.112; 66.9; 65.8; 66.1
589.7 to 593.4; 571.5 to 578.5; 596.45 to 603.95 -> 0.099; 64.9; 67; 66.3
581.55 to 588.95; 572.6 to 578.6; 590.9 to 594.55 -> -0.144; 64.5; 65.3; 65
